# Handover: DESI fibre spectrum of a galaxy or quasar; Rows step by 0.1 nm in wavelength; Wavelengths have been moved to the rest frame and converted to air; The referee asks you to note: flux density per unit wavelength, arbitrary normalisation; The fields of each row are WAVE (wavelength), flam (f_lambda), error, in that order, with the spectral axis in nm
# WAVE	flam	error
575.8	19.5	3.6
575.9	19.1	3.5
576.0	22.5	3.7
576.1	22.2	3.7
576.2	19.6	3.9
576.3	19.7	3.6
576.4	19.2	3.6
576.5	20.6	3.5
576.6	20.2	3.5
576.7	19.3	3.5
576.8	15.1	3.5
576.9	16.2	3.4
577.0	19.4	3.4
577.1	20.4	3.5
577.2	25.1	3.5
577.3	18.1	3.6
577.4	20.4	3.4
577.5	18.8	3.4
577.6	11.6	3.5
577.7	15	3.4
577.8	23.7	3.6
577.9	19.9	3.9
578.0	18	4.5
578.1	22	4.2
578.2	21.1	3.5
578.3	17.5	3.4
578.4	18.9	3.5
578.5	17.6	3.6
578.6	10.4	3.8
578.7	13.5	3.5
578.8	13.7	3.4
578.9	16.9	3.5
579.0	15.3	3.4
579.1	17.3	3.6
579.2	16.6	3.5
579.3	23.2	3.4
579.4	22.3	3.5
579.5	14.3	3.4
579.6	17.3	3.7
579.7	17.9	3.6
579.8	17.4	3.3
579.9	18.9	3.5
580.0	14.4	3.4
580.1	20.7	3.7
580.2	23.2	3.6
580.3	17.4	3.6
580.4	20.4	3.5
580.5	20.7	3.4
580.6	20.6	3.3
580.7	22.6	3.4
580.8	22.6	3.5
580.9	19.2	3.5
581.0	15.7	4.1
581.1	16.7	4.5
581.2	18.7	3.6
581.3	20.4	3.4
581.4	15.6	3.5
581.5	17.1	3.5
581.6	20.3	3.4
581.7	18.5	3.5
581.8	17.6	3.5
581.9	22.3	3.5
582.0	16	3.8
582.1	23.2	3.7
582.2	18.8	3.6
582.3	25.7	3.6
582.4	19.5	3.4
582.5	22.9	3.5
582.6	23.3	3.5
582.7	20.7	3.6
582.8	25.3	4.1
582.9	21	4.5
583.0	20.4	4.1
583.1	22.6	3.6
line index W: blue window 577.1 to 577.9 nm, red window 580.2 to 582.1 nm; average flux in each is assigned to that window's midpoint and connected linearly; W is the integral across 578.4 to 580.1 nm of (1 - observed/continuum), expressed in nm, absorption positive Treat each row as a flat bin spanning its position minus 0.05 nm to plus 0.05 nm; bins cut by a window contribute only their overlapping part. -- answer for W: 0.20 nm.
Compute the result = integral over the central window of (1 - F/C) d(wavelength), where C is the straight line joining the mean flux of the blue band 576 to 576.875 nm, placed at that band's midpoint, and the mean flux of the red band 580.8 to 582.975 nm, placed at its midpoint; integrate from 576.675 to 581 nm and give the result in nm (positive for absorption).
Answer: 0.286 nm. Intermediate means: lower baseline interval 19.6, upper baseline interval 20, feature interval 18.4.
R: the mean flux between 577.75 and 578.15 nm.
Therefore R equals 20.9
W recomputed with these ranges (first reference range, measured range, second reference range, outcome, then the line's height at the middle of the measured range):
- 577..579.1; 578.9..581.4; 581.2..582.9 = 0.06 nm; 19.2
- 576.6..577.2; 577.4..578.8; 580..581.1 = 0.12 nm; 19.2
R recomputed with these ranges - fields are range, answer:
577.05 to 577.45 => 21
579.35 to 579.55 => 18.3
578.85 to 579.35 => 17.9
